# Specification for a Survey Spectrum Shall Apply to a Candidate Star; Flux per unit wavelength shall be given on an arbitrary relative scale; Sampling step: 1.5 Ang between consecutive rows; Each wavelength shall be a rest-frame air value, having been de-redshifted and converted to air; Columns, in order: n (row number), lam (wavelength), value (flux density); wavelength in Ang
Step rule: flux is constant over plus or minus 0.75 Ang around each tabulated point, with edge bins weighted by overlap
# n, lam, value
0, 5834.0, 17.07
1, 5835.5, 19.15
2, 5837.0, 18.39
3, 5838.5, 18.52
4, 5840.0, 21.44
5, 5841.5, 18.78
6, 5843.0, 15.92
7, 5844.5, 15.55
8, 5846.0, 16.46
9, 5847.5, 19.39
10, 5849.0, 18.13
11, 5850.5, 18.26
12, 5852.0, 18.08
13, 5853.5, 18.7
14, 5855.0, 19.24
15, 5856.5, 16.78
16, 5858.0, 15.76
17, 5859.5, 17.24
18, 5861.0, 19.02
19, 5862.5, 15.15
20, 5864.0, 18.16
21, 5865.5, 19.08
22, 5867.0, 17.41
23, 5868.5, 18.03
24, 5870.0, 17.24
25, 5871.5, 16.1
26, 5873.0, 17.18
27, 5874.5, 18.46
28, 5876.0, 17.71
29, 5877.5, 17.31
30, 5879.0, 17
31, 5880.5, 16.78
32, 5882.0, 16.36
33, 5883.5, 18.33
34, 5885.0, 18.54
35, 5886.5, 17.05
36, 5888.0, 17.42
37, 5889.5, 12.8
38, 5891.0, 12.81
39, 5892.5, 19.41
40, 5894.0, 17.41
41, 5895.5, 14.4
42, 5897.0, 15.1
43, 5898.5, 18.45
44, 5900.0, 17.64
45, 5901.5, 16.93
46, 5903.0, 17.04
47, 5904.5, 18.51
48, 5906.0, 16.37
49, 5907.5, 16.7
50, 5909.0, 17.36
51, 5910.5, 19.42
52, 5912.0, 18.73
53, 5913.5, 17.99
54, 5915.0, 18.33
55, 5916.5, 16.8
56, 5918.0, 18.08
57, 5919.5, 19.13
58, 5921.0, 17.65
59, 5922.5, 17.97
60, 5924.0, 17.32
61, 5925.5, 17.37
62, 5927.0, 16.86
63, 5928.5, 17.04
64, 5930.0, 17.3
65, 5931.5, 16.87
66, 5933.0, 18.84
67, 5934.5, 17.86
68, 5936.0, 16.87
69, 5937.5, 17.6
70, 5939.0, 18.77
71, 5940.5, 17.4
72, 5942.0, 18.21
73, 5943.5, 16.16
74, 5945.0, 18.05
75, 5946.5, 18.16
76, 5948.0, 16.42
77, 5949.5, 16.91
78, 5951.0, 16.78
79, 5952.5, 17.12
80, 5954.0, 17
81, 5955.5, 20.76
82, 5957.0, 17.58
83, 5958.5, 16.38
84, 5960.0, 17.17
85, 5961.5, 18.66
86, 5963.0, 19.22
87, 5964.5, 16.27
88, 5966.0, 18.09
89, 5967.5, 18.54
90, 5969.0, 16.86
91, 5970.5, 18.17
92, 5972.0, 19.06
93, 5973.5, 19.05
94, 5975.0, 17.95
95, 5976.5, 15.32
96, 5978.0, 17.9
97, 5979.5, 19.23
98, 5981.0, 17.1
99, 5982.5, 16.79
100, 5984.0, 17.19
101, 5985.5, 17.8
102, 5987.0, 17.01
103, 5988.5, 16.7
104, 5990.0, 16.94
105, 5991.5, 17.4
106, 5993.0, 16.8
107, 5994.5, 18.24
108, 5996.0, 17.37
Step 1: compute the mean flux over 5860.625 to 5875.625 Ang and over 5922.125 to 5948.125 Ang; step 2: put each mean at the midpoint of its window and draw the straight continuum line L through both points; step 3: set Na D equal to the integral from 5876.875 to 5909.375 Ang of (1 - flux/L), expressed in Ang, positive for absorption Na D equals 1.4 Ang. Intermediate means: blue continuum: 17.6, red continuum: 17.5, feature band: 16.8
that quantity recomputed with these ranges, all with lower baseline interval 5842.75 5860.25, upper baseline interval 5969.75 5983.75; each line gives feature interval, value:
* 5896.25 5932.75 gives 0.2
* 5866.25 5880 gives 0.1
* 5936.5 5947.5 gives 0.0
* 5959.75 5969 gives -0.1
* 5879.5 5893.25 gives 0.8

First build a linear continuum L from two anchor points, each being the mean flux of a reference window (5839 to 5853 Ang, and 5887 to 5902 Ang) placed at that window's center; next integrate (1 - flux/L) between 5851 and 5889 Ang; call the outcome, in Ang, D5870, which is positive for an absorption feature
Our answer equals -0.8 Ang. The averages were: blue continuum 18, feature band 17.5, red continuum 16.2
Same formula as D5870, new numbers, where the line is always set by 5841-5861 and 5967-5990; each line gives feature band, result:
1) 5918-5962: 0.0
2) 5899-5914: -0.1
